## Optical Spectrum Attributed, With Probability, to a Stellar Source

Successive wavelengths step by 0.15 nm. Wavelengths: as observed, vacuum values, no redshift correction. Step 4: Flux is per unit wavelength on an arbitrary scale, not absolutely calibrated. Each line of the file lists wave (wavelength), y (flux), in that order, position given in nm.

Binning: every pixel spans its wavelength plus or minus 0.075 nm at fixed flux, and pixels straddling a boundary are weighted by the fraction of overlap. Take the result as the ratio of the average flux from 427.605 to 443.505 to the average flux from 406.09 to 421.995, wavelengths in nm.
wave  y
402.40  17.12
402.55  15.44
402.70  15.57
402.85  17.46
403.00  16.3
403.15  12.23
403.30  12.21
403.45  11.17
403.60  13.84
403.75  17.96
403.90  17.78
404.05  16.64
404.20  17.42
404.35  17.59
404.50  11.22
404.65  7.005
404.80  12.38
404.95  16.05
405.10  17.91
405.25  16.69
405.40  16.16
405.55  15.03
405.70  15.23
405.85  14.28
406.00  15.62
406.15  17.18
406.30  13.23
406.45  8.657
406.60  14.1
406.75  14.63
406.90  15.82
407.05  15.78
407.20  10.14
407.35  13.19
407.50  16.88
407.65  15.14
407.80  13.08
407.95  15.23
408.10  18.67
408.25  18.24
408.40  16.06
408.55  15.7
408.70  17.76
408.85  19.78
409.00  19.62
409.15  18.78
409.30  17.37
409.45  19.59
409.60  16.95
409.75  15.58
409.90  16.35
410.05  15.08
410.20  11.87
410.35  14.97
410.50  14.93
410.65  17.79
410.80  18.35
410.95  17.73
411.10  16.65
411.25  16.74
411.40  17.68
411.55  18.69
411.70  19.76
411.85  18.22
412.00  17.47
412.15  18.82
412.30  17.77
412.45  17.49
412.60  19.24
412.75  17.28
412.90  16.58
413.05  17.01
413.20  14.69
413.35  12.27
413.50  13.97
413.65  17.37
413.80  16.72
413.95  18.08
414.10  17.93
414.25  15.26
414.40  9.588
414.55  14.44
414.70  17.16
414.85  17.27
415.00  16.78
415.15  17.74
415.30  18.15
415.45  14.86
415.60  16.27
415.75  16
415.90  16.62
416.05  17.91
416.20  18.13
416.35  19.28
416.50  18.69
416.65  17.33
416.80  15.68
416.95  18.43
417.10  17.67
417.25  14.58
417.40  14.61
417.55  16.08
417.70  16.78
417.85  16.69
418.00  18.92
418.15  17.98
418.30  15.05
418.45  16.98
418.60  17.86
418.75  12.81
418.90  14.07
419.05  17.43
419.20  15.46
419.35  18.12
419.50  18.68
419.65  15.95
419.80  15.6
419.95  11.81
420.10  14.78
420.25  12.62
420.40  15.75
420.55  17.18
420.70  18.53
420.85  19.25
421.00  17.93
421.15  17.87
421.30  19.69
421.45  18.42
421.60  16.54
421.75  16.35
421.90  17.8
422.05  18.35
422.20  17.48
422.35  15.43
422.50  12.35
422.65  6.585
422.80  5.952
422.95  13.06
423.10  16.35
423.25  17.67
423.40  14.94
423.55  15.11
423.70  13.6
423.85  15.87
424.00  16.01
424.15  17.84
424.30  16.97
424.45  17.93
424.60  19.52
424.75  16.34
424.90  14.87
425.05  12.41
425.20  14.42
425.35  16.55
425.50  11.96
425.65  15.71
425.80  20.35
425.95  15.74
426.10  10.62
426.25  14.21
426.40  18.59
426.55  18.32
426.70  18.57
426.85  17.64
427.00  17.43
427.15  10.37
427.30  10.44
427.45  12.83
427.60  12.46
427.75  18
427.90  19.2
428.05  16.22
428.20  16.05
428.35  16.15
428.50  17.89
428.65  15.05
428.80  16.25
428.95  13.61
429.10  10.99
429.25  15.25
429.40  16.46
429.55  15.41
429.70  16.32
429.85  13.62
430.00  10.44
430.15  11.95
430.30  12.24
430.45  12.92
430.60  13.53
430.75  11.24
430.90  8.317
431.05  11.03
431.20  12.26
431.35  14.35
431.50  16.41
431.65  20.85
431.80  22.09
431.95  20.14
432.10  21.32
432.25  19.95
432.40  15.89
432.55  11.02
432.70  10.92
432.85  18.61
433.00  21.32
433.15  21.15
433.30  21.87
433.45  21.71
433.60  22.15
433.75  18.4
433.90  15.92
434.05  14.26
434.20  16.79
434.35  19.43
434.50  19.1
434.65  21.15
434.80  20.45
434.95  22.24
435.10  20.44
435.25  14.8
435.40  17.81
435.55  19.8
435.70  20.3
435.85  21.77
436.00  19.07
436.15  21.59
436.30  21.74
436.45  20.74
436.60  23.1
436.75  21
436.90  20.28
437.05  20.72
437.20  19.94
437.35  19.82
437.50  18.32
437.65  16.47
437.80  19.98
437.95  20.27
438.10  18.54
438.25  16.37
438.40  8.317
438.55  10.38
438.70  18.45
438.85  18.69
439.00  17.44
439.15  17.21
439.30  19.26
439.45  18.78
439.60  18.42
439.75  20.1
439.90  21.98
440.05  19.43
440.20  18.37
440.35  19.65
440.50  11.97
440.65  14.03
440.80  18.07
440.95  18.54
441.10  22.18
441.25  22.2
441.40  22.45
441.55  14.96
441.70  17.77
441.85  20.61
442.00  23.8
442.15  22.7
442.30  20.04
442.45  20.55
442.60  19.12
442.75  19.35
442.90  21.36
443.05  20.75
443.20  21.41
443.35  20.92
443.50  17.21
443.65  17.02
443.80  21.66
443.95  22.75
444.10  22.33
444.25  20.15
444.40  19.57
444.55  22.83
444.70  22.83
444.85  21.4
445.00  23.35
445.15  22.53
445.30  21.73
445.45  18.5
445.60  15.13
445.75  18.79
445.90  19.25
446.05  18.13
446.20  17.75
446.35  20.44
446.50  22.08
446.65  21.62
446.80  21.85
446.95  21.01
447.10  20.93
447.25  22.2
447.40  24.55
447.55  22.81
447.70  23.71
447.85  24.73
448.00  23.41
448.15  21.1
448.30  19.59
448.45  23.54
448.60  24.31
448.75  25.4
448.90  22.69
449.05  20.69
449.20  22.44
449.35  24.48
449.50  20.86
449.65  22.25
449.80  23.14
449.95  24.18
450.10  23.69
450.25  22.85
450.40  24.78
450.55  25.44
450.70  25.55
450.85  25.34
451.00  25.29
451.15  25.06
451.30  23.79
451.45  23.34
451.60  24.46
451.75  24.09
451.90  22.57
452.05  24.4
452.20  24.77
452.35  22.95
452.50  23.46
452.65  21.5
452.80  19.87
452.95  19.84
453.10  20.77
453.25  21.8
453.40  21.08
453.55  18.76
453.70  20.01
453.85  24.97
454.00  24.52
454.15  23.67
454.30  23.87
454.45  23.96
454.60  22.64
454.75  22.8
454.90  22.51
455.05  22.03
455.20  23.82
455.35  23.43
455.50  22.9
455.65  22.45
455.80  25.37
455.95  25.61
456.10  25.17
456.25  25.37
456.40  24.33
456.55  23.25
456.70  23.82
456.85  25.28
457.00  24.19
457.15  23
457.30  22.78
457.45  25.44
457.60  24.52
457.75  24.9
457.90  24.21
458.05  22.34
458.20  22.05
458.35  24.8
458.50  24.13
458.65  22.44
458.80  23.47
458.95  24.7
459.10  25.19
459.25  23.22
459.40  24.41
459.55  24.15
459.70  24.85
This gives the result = 1.09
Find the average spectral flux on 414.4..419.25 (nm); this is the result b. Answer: 16.6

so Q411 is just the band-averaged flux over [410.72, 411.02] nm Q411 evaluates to 18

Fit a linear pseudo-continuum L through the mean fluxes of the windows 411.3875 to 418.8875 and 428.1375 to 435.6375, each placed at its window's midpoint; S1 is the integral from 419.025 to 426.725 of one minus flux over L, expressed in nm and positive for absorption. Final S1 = 0.37 nm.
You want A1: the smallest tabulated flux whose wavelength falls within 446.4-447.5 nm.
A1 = 20.93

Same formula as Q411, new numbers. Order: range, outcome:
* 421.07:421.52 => 18.7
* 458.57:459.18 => 23.9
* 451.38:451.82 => 24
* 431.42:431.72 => 18.5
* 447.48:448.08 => 23.7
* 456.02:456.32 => 25.3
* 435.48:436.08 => 20.2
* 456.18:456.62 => 24.3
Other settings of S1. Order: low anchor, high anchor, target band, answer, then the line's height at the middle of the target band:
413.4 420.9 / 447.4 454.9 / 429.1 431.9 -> 0.723 nm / 19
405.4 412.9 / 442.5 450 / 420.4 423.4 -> 0.357 nm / 18.1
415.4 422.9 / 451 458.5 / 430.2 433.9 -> 0.437 nm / 18.8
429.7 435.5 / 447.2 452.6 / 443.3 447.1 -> 0.222 nm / 21.7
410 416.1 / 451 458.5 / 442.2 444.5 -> 0.124 nm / 21.5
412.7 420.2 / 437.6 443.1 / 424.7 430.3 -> 0.743 nm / 17.4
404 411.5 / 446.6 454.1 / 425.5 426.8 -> 0.176 nm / 18.8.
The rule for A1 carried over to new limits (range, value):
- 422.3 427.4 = 5.952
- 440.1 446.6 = 11.97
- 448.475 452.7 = 20.69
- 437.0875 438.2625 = 16.37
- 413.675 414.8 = 9.588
